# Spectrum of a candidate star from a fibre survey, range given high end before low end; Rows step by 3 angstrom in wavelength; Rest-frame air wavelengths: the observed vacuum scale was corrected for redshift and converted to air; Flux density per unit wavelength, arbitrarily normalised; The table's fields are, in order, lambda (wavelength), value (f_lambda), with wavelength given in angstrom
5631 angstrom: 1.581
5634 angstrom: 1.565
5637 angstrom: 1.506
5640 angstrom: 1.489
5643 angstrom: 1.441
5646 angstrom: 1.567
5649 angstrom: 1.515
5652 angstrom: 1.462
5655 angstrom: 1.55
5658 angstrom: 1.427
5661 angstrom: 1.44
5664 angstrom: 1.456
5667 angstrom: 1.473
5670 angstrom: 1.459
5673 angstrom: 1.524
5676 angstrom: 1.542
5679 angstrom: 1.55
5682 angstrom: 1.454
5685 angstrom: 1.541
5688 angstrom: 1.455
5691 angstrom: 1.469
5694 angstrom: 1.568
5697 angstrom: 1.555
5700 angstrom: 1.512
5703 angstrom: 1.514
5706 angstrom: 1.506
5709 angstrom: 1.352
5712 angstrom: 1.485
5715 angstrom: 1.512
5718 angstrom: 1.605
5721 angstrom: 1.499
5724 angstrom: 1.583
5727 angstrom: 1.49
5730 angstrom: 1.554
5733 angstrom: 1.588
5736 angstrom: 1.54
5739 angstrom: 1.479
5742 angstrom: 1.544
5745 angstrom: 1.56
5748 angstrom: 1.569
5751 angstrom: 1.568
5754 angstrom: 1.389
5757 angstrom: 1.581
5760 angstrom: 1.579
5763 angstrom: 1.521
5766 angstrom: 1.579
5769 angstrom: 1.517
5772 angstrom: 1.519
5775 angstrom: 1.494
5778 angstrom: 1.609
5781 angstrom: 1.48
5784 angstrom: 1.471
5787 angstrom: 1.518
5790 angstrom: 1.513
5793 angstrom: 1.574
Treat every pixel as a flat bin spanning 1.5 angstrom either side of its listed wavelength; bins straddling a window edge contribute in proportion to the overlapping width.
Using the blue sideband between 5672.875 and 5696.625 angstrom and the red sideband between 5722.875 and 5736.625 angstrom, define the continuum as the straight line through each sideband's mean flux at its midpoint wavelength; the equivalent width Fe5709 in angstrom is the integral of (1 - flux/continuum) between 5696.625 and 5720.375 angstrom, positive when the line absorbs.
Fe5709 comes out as 0.5 angstrom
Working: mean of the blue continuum 1.51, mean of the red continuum 1.55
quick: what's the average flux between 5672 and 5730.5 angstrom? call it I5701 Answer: 1.51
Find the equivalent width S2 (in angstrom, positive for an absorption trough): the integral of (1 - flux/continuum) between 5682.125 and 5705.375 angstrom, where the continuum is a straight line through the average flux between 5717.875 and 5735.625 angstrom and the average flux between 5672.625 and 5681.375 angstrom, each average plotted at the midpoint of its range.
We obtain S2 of 0.38 angstrom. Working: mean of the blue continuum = 1.53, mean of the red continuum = 1.55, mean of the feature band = 1.51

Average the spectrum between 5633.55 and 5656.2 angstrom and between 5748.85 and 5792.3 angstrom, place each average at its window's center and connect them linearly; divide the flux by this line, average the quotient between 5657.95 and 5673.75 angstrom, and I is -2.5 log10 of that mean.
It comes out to 0.035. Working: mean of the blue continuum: 1.51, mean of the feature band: 1.46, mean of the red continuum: 1.53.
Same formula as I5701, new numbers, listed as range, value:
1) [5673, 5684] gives 1.52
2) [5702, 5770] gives 1.53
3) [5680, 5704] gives 1.51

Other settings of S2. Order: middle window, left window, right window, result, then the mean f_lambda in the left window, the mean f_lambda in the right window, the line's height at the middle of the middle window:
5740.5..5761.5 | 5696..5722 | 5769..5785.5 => -0.43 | 1.5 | 1.51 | 1.51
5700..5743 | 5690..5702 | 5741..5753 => 0.65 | 1.53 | 1.55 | 1.54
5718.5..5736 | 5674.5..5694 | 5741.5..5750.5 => -0.02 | 1.51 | 1.56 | 1.54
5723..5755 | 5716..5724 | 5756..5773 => 0.37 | 1.56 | 1.55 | 1.55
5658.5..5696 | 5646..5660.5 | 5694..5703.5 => 0.54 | 1.49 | 1.53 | 1.52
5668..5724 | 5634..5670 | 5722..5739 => 0.40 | 1.49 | 1.54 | 1.52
